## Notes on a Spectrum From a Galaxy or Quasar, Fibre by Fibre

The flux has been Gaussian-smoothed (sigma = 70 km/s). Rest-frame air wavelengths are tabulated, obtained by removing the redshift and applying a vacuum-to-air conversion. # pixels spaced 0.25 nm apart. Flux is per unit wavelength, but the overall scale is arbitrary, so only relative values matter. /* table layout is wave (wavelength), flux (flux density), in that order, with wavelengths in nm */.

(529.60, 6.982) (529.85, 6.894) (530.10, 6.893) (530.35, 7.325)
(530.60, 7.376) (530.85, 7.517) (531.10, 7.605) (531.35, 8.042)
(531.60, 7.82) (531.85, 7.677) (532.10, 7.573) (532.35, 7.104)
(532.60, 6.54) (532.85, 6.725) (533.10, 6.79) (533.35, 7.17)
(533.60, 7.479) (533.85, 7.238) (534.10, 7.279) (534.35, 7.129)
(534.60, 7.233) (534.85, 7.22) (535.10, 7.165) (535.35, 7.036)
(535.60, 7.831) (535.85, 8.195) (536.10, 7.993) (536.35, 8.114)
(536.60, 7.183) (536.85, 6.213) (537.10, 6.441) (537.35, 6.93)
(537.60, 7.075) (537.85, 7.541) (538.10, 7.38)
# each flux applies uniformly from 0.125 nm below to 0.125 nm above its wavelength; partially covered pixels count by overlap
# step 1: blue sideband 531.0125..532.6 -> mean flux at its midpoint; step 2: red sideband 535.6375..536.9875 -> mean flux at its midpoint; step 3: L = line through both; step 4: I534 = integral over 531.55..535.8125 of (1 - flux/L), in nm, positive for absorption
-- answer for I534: 0.17 nm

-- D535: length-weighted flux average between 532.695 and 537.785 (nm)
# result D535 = 7.22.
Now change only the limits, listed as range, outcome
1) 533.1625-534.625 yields 7.24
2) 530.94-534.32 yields 7.31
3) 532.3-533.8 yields 6.97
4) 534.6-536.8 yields 7.52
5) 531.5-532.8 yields 7.3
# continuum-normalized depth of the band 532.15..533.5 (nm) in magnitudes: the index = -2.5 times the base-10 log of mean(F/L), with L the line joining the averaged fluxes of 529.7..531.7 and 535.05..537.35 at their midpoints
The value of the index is 0.07 mag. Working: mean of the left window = 7.42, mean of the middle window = 6.92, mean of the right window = 7.34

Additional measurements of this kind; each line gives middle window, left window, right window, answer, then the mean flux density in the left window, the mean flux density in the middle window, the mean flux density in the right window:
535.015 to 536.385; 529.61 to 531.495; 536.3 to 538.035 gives -0.09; 7.36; 7.71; 7.04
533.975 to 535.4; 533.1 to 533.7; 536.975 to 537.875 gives -0.01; 7.21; 7.18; 6.94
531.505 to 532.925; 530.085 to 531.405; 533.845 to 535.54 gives 0.02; 7.48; 7.25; 7.21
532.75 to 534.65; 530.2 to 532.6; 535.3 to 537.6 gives 0.04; 7.5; 7.13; 7.32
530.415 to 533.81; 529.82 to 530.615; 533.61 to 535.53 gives -0.03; 7.11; 7.34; 7.22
